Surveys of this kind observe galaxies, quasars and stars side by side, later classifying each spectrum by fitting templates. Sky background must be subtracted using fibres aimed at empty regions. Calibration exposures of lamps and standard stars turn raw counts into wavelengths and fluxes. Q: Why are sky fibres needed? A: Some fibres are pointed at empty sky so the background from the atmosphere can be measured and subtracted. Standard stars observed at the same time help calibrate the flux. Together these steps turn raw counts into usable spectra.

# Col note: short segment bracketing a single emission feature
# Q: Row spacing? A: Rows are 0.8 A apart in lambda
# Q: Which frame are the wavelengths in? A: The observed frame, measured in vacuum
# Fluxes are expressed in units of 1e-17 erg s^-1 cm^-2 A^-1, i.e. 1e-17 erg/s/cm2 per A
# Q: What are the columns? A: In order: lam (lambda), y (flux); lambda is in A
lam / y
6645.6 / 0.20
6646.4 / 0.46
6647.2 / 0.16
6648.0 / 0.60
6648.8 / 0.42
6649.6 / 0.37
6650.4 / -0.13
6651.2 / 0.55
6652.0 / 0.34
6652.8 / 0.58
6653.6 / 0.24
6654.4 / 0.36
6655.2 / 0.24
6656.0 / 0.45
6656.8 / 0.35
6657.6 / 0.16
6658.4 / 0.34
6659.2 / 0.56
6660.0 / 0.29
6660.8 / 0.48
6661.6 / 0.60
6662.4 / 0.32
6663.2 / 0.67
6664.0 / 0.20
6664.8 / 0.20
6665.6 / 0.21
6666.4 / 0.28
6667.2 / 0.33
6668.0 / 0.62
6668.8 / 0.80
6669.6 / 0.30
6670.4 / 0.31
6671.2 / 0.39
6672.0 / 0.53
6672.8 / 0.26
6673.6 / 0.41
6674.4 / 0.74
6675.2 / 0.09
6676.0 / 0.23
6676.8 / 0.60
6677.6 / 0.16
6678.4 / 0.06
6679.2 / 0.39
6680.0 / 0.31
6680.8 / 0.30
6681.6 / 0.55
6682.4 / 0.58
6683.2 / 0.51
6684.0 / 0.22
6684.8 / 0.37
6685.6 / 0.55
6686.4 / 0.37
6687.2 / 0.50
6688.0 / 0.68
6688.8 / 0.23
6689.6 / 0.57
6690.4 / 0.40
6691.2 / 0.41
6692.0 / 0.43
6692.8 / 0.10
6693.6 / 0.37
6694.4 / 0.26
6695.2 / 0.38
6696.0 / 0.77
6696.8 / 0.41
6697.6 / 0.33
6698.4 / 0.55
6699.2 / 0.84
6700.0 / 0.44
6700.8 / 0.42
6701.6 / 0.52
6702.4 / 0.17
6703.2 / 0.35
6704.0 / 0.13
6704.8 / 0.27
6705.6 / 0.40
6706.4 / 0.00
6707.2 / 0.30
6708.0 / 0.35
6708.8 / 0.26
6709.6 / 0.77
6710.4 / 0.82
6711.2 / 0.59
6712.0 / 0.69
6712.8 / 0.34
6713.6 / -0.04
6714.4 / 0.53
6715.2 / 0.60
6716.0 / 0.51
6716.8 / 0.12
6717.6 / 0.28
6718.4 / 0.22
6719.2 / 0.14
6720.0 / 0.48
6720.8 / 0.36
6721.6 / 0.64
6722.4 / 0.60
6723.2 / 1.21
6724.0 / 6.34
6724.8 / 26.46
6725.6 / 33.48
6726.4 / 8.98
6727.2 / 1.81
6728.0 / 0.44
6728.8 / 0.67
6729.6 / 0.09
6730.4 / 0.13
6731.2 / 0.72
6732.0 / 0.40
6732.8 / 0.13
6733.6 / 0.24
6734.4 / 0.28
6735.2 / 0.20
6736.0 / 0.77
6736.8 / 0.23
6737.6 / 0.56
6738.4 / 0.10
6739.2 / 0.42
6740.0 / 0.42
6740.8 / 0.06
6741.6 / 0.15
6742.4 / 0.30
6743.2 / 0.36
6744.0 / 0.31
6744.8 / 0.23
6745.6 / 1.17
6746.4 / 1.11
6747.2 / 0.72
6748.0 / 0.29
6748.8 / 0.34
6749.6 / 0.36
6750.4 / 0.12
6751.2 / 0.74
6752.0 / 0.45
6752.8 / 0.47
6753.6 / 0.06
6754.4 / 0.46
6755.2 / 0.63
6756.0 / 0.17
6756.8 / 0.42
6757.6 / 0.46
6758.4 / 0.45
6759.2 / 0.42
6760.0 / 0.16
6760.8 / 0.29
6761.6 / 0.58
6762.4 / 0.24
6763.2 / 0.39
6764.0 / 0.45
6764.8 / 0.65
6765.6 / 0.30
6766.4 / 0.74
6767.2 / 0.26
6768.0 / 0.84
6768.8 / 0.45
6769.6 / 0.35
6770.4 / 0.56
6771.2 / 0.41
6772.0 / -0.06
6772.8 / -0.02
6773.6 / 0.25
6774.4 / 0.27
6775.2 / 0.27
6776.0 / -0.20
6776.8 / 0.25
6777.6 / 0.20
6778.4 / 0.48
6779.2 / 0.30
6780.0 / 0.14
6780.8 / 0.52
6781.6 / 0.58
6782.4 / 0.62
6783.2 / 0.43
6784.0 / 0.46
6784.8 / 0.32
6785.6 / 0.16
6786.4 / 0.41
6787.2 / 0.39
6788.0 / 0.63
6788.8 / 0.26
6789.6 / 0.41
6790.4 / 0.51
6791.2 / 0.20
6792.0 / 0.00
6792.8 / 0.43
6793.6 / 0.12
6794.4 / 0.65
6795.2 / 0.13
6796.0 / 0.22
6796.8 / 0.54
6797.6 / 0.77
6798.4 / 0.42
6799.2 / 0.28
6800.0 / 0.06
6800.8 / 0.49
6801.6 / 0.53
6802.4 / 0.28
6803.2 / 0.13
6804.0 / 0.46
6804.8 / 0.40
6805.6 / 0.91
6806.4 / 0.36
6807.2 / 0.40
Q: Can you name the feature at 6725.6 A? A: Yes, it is H-alpha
